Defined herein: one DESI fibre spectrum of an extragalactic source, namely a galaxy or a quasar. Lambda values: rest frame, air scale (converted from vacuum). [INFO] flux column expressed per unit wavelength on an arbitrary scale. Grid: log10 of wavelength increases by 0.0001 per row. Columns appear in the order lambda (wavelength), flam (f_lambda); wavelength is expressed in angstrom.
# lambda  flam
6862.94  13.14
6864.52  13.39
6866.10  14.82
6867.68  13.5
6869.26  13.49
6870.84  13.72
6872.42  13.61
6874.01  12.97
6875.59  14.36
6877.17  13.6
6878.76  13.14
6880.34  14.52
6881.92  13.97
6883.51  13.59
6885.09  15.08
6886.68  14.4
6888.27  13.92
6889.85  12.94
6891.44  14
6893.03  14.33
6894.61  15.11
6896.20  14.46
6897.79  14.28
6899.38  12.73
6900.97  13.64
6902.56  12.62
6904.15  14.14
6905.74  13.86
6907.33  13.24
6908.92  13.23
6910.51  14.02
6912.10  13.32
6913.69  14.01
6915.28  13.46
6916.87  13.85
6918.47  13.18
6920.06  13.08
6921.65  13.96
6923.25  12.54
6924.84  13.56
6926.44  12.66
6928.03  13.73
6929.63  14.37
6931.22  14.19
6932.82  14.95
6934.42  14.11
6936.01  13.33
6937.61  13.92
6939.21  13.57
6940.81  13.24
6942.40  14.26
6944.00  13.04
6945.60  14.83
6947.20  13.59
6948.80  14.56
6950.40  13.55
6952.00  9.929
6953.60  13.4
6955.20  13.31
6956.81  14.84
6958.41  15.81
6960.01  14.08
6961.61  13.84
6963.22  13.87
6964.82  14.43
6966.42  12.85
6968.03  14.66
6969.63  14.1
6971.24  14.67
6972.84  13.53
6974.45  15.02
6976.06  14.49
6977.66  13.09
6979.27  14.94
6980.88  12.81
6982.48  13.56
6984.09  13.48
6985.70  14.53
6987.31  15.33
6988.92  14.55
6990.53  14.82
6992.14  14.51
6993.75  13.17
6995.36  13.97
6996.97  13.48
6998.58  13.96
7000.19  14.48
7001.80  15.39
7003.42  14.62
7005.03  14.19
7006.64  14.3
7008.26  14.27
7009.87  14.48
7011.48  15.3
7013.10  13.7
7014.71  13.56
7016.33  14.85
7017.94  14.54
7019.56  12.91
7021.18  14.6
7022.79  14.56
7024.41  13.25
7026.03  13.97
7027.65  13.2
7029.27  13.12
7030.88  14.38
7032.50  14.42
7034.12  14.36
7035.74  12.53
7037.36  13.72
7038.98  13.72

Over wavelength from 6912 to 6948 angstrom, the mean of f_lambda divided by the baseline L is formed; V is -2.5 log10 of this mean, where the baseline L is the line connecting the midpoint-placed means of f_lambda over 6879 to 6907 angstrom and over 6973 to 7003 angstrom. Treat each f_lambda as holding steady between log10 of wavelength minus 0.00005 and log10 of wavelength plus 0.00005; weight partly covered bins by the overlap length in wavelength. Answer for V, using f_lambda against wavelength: 0.03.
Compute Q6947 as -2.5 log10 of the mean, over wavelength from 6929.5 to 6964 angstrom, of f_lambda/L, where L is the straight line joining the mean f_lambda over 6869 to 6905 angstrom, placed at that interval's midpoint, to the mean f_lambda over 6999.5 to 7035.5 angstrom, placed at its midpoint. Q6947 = 0.01 mag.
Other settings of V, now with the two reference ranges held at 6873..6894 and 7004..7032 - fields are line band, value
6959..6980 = -0.01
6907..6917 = 0.03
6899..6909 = 0.04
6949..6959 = 0.04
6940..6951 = 0.01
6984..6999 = -0.01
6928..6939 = -0.01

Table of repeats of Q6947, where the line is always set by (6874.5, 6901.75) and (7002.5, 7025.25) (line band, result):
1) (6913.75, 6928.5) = 0.05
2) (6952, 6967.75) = 0.02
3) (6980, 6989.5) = 0.01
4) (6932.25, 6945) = 0.02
